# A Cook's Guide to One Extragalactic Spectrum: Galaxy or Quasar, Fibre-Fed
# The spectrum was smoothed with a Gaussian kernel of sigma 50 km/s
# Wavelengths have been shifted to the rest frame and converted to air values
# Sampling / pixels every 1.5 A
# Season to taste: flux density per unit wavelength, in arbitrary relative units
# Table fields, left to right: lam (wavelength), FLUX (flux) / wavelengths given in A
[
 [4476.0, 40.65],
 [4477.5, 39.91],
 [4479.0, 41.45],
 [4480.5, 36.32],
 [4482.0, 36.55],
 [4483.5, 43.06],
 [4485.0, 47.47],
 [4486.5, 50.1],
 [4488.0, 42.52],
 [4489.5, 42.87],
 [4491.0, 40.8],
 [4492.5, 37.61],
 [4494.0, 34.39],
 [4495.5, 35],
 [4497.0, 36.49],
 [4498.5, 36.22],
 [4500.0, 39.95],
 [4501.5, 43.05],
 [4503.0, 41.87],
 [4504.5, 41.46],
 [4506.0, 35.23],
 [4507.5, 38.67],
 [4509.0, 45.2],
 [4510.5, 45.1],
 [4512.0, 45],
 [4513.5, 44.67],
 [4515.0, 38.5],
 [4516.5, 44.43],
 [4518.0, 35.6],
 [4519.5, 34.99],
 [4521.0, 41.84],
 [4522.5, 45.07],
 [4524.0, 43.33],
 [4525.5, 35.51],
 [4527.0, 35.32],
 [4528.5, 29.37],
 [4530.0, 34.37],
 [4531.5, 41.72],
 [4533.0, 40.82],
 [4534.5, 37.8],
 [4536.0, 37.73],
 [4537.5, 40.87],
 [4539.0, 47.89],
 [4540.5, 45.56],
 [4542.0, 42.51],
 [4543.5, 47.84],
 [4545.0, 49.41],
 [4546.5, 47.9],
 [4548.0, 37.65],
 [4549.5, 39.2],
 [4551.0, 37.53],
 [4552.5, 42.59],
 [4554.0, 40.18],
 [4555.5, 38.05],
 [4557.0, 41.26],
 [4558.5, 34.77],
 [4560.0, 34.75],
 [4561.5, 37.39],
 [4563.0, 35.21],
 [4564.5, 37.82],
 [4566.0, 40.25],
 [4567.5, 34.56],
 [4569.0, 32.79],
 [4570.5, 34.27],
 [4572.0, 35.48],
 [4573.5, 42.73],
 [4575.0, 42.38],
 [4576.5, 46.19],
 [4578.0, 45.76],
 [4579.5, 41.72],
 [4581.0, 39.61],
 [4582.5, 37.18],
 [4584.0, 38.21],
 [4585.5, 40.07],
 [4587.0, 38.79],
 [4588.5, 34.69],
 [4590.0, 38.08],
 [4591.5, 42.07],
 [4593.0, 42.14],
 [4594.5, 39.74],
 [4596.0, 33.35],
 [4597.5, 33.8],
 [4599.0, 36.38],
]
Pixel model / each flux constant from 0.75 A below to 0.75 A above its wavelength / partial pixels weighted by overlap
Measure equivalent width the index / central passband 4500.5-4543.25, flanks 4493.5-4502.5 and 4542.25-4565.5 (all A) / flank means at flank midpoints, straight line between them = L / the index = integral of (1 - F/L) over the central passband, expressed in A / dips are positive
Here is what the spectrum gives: -2.00 A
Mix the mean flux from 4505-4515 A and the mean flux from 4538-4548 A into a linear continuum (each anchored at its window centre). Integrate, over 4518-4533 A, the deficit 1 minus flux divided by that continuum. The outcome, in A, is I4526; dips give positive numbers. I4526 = 2.02 A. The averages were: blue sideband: 42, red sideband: 46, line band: 38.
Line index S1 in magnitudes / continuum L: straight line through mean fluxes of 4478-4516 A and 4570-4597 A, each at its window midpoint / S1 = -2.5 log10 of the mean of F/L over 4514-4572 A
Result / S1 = 0.02 mag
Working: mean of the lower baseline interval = 40.8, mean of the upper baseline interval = 39.6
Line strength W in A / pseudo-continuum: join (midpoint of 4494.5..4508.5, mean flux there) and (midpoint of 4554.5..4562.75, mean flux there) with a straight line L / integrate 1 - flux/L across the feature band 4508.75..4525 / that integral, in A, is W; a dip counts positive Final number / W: -1.6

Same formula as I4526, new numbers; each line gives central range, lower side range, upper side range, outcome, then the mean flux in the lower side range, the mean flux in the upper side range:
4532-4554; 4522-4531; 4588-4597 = -2.97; 37.1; 38.3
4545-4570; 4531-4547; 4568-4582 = 1.93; 43.6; 40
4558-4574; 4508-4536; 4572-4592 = 1.57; 39.9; 40.4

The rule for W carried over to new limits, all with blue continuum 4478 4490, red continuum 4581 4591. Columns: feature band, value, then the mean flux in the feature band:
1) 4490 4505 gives 1.1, 38.7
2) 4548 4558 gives 0.0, 39.5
